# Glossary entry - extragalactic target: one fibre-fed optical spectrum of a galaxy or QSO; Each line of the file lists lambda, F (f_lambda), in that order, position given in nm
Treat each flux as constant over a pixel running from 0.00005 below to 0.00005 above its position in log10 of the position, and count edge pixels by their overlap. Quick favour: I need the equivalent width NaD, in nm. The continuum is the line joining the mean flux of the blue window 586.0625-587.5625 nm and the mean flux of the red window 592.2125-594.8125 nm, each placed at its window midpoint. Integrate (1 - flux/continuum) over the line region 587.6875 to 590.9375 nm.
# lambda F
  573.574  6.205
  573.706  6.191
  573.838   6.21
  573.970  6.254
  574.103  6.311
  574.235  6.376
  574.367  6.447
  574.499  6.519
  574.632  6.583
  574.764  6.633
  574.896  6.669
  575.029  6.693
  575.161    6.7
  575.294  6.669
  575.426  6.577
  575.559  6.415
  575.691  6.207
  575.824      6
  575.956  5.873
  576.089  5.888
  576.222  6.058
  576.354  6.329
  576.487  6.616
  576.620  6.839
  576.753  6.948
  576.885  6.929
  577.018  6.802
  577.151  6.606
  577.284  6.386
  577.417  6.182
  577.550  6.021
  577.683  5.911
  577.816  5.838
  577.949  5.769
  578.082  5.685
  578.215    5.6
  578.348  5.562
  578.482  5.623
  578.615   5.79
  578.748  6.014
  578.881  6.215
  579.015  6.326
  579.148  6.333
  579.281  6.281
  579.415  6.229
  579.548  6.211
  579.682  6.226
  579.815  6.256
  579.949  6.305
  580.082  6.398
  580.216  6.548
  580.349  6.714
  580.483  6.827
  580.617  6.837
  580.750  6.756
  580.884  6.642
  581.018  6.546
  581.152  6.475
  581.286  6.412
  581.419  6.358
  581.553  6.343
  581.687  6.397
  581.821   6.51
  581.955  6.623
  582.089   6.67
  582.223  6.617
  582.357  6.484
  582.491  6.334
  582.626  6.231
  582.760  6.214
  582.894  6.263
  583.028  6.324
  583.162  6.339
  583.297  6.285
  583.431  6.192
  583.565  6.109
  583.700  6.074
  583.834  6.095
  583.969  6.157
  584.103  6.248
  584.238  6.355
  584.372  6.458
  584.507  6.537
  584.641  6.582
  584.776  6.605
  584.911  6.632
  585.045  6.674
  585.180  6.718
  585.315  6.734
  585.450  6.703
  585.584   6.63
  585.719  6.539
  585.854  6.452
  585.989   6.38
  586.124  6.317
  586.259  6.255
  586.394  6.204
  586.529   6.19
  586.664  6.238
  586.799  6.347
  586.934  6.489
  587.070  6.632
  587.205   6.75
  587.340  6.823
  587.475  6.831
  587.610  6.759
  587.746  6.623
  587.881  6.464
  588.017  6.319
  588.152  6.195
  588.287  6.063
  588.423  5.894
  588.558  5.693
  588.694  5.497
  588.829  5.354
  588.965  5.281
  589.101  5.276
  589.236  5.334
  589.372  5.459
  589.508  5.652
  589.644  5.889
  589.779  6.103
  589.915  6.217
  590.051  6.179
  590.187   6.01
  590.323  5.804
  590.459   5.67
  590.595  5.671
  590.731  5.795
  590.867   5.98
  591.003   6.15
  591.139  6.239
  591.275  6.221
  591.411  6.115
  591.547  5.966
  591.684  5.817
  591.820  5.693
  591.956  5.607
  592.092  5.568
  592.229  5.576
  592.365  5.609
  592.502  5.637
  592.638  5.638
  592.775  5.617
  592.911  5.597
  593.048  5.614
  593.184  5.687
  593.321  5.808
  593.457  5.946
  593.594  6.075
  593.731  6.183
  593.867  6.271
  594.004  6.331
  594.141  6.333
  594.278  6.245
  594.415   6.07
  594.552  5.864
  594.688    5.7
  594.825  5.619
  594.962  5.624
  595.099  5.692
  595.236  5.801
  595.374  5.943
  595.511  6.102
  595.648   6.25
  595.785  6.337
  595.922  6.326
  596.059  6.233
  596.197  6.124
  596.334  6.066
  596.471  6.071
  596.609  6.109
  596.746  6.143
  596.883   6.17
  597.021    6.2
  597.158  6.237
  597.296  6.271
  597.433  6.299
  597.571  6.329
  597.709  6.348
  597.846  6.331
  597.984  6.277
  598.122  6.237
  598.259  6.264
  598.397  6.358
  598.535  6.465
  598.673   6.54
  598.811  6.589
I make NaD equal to 0.21 nm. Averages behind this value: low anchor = 6.47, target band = 5.85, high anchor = 5.89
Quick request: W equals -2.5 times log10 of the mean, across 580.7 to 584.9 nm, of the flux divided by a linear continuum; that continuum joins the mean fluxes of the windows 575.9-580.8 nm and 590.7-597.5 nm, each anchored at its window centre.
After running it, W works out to -0.04 mag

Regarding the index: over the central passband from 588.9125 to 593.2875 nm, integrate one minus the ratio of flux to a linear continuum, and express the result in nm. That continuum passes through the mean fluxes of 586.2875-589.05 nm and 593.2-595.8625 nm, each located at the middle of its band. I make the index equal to 0.24 nm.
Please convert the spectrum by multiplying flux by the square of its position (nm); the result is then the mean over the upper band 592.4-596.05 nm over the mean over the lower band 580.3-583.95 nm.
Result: 1.0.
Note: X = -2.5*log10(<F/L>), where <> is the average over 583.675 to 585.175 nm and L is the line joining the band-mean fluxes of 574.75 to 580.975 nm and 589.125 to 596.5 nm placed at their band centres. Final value -0.05 mag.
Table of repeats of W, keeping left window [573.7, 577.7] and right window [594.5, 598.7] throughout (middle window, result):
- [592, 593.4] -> 0.10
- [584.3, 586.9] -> -0.03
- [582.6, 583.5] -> 0.01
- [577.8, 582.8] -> 0.01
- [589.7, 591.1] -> 0.05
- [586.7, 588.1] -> -0.06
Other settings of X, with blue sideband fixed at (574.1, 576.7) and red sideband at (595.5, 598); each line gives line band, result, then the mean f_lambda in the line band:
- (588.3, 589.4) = 0.15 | 5.5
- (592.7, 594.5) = 0.05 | 5.98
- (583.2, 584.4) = 0.02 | 6.21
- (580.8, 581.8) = -0.02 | 6.46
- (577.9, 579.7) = 0.07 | 5.98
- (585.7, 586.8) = 0.00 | 6.31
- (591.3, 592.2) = 0.08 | 5.8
